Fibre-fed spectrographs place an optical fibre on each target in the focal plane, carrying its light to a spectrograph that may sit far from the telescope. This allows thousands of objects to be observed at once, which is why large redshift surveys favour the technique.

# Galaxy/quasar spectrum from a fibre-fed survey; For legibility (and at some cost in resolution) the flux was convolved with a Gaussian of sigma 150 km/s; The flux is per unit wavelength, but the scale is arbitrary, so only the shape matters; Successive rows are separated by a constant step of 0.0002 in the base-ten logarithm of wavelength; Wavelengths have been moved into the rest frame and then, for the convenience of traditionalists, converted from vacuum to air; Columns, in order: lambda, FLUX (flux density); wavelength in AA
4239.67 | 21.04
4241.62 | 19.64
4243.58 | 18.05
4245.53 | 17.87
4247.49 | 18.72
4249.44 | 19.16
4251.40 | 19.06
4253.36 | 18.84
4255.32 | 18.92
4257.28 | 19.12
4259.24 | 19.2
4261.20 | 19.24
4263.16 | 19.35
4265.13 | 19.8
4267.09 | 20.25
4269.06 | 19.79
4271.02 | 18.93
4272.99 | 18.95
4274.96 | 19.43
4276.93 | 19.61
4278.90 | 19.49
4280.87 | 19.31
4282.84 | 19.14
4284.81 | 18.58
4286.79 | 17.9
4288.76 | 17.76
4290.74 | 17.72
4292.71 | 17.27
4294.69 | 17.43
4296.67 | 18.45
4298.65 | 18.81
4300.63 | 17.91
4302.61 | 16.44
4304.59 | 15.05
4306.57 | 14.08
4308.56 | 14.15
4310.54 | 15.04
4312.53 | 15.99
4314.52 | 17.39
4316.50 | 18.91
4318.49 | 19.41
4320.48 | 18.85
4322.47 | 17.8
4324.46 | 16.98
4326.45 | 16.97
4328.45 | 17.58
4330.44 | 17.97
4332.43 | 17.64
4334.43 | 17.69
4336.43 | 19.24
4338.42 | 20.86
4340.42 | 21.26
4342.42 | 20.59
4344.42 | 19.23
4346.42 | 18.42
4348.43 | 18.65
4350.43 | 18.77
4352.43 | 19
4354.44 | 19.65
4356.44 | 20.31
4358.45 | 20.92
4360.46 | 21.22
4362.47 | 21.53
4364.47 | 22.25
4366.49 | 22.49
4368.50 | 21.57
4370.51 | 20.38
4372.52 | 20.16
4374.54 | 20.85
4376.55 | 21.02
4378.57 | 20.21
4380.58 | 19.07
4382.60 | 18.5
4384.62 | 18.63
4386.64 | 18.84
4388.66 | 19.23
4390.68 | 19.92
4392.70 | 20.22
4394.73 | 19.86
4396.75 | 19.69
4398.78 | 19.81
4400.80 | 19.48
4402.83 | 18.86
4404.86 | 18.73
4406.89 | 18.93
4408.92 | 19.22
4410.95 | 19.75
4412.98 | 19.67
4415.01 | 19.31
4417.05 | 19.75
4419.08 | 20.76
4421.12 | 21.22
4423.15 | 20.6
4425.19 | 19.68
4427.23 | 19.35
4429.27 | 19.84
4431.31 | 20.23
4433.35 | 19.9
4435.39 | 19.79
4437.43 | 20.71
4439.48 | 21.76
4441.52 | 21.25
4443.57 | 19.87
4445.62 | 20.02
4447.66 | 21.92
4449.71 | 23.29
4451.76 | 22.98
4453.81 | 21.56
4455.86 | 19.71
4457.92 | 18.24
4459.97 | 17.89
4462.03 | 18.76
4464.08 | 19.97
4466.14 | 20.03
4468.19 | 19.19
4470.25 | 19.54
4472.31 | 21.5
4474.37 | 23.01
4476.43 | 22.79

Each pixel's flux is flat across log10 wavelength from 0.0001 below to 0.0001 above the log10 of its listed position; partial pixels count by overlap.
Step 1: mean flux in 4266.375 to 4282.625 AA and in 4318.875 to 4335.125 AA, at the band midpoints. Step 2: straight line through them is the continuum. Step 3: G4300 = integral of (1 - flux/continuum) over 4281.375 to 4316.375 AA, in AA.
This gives 3.0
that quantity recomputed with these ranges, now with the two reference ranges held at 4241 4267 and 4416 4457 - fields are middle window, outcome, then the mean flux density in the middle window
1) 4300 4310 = 2.1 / 15.4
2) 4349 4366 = -0.4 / 20.5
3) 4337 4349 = 0.0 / 19.9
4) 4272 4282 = -0.1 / 19.4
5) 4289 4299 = 0.8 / 17.9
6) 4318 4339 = 1.6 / 18.2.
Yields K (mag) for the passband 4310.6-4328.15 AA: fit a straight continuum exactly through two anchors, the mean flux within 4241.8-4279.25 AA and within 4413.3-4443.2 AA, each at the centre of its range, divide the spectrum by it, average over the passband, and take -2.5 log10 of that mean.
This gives 0.112 mag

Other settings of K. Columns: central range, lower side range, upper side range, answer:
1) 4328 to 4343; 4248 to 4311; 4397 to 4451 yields -0.01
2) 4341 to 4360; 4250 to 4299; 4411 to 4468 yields 0.00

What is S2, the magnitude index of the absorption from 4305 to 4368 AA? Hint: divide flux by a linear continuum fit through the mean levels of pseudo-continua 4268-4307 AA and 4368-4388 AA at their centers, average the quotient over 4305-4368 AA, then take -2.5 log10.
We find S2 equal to 0.02 mag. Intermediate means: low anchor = 18.2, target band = 18.7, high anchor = 19.9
